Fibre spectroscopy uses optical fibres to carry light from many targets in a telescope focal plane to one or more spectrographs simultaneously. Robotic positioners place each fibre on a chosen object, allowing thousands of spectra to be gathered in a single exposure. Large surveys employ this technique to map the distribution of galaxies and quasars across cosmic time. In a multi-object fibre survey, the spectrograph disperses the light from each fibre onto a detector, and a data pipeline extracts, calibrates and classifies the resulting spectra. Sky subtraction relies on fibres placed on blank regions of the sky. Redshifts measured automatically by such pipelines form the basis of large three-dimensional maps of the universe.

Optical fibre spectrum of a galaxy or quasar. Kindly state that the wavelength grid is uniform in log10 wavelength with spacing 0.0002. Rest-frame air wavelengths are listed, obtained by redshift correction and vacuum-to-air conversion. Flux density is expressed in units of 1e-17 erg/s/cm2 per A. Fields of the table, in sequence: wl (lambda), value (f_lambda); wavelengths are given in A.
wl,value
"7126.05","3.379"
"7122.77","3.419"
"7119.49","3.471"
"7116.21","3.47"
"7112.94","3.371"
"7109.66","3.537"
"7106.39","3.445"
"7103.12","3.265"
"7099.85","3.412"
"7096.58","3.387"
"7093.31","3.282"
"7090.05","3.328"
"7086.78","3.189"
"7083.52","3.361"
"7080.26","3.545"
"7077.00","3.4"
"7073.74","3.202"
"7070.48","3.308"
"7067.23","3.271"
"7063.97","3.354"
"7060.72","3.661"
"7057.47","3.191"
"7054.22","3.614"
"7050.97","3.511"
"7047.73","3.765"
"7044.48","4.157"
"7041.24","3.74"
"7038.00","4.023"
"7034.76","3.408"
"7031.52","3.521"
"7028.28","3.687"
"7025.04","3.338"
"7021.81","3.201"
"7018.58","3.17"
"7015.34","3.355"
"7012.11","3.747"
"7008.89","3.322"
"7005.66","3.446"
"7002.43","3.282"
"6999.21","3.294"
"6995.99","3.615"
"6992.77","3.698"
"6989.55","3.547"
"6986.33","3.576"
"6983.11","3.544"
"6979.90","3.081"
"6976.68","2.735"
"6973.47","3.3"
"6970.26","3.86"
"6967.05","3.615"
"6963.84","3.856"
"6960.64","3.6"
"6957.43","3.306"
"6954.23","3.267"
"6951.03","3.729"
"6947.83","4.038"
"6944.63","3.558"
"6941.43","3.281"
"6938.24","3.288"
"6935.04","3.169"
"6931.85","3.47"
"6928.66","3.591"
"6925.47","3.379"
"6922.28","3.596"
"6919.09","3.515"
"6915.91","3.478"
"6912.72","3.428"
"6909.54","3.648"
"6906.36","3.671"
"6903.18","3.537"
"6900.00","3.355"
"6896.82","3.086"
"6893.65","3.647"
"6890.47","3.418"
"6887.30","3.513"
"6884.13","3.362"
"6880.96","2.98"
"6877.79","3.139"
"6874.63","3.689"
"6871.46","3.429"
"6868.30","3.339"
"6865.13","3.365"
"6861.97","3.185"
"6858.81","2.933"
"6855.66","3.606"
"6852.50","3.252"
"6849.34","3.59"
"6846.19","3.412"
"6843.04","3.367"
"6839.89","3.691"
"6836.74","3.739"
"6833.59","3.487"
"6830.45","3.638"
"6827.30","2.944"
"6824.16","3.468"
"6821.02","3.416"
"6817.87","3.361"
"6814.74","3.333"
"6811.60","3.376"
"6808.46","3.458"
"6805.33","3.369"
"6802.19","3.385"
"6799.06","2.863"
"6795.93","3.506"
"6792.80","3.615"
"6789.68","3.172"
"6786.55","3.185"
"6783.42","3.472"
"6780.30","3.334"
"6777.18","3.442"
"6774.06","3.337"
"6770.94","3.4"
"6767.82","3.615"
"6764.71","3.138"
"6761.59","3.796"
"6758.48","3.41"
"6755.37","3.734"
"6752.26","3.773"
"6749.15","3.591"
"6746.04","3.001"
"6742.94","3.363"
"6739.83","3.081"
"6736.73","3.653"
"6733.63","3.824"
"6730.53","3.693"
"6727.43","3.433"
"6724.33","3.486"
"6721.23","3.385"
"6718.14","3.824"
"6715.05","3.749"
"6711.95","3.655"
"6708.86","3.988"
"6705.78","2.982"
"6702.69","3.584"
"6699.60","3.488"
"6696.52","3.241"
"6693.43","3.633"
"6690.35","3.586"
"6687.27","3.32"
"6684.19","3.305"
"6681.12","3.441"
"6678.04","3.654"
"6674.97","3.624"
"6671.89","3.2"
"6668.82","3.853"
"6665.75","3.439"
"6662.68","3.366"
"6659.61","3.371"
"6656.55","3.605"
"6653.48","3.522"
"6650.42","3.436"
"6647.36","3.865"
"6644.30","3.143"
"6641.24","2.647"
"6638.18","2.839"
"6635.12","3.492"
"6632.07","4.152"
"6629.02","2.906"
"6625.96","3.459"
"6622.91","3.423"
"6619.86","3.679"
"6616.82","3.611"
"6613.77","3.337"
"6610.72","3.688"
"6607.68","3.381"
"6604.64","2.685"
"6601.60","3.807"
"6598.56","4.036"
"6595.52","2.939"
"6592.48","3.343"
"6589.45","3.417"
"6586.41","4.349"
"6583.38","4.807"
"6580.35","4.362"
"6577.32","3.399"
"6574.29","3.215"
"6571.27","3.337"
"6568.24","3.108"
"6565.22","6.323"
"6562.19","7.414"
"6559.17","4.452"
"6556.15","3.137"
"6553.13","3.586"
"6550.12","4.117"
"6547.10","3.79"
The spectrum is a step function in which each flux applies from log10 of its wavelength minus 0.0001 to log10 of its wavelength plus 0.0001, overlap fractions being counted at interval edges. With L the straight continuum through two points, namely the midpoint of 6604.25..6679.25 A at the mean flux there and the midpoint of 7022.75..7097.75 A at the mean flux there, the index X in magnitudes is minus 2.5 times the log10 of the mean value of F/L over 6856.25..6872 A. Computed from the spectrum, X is 0.063 mag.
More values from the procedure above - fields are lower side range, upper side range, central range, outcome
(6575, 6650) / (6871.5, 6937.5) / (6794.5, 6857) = 0.01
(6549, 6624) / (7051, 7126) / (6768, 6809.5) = 0.10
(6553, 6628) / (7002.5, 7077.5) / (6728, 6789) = 0.08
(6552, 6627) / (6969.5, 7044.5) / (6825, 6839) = 0.05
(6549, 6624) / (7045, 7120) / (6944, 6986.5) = 0.01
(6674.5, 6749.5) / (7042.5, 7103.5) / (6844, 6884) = 0.05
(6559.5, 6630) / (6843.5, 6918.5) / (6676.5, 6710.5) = 0.06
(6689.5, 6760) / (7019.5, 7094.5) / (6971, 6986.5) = 0.08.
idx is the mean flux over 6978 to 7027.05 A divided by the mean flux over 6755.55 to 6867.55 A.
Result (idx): 1.01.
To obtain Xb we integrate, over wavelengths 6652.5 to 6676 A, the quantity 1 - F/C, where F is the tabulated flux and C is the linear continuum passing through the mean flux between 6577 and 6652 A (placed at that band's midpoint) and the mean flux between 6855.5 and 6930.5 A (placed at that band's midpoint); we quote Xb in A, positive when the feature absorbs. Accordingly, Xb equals 0.1 A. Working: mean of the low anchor 3.53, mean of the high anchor 3.41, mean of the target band 3.49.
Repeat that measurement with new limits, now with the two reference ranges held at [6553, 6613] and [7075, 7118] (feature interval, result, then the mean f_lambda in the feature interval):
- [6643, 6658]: 1.3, 3.52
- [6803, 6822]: 1.6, 3.38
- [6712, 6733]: 1.0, 3.61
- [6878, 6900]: 1.7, 3.32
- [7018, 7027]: 0.5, 3.26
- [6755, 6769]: 0.8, 3.52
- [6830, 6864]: 2.0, 3.44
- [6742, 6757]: 1.0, 3.5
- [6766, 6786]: 1.7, 3.42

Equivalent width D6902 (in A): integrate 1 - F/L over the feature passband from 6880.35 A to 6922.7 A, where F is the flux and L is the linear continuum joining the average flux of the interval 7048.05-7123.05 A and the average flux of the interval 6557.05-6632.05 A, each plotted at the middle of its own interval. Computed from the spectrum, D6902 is 1.4 A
